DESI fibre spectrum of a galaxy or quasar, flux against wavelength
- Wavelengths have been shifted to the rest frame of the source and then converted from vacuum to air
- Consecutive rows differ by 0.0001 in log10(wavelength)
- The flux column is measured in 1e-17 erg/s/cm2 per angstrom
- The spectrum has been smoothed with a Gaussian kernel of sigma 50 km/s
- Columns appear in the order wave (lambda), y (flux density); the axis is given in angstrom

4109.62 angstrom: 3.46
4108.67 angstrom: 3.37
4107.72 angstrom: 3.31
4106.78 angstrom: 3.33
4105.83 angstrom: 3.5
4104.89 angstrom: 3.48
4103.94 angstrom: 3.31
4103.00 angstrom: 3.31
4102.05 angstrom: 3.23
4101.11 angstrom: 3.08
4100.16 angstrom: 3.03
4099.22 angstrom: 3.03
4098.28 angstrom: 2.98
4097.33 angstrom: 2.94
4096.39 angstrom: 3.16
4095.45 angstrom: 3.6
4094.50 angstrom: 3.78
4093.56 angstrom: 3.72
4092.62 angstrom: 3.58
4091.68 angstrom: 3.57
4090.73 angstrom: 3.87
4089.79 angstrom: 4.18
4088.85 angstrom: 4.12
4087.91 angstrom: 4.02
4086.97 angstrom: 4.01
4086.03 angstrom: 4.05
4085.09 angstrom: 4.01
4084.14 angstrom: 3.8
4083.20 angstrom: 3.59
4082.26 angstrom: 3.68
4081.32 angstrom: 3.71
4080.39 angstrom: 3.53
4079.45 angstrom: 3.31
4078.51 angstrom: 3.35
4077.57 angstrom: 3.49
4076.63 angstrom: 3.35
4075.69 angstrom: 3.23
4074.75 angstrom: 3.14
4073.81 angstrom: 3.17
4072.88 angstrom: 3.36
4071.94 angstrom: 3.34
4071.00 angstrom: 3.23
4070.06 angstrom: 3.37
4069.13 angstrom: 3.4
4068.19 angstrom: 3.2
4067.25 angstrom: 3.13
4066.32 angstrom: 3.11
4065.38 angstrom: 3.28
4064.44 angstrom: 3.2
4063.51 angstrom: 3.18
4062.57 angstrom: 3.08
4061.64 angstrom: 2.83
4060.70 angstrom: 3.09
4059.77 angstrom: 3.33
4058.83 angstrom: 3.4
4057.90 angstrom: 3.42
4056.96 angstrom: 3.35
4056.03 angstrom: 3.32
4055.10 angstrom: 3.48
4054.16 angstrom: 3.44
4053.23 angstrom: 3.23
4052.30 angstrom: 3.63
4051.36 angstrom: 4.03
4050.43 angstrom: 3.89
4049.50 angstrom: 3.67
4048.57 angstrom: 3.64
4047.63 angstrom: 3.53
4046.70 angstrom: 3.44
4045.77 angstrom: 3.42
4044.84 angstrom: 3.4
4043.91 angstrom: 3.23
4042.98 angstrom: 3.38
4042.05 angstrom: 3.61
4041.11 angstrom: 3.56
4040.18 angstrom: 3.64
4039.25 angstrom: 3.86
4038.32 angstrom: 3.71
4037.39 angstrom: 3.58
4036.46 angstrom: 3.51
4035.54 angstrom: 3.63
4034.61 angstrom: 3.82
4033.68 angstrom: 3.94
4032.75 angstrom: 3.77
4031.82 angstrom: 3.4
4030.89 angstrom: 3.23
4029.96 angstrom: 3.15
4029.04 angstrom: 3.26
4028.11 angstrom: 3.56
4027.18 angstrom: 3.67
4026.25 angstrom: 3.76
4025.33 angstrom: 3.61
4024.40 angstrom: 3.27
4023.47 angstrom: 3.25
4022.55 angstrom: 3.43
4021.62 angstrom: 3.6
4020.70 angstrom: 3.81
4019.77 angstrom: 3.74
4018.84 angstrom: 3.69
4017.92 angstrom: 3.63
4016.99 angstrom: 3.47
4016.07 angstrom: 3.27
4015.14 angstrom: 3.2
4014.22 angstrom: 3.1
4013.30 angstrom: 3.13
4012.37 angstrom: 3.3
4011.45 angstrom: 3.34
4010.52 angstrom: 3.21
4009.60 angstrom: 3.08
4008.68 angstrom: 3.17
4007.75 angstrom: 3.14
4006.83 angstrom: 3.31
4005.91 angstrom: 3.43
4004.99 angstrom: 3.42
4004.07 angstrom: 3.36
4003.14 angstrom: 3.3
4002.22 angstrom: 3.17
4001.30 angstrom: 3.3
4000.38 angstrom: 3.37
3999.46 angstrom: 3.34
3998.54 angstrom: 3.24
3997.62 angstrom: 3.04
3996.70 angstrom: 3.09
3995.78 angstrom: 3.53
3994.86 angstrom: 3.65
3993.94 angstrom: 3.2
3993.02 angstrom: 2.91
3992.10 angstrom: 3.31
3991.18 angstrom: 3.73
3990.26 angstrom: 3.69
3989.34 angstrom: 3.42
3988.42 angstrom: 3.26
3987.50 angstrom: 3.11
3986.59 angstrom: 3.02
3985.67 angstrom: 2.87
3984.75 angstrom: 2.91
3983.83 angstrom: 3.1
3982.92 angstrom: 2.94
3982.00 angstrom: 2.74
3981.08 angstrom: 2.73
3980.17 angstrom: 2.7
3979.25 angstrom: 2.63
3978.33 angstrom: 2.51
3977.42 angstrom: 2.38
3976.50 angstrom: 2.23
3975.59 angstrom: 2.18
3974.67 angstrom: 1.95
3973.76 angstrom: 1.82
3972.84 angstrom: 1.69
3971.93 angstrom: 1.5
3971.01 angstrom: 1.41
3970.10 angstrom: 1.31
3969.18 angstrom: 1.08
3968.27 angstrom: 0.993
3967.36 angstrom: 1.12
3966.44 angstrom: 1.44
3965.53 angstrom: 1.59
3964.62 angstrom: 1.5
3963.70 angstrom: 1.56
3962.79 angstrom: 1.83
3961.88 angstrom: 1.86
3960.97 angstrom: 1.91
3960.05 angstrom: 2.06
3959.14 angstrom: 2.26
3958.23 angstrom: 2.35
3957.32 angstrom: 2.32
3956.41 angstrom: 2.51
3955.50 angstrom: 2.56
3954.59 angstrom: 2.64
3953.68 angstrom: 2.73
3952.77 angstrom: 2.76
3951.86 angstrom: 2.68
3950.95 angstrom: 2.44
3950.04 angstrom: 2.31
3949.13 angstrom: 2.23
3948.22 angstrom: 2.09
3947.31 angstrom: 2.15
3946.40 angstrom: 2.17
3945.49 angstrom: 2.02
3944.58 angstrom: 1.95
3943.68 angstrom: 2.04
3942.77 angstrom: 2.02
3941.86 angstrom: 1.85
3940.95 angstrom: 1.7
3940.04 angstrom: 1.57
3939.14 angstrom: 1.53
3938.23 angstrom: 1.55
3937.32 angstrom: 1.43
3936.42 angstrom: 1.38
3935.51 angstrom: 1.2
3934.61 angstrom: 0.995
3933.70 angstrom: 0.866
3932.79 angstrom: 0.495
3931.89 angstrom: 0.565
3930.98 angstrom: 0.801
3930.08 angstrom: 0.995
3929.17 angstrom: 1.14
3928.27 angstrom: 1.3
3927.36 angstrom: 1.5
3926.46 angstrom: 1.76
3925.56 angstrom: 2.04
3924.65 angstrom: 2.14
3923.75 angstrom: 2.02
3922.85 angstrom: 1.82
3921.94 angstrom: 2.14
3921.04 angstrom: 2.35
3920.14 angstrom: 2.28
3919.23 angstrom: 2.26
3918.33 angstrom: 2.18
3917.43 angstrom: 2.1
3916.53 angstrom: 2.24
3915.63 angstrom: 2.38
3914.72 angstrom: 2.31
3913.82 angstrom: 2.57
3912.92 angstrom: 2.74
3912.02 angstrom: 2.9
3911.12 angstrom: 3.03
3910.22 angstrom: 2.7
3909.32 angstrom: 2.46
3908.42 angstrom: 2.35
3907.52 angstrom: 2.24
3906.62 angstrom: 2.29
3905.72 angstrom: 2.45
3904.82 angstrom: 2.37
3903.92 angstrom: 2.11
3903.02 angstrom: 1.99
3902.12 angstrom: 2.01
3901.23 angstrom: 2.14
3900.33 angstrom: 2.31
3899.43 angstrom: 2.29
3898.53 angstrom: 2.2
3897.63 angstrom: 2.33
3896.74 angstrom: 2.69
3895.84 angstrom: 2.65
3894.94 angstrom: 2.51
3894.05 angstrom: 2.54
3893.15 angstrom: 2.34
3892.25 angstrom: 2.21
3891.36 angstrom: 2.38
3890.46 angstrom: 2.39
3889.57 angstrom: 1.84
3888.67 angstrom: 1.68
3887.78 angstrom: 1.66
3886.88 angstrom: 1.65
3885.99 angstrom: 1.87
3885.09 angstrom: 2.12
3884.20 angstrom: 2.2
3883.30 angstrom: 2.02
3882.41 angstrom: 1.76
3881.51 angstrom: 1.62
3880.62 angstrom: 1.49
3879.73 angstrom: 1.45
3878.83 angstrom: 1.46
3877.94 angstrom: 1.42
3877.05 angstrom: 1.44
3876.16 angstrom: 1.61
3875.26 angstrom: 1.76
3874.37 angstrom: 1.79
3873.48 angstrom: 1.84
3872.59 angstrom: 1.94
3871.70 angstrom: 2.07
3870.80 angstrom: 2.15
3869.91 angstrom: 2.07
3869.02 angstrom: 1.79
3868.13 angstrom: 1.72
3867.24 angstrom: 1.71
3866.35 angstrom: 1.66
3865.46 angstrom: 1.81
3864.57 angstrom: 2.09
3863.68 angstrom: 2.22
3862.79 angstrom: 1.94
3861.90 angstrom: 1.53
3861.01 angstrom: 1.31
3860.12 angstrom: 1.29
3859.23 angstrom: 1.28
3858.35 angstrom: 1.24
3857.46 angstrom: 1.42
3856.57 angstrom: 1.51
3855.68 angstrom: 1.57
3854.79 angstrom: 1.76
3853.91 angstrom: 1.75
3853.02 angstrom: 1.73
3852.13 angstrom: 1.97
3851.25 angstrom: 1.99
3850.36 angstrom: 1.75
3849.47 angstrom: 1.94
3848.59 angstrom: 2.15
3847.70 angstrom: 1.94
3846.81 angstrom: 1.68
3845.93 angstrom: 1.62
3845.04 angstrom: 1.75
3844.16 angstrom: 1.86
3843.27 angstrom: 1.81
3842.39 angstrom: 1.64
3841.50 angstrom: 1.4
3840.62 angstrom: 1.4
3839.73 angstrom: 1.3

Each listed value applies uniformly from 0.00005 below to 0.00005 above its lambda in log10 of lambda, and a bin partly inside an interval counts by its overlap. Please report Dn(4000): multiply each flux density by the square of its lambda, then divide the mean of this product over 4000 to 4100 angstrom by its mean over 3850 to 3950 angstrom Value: 1.96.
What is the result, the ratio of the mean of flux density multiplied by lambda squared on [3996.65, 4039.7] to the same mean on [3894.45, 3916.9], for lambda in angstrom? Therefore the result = 1.50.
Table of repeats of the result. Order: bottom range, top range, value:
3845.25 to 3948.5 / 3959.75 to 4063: 1.72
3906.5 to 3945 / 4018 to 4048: 2.02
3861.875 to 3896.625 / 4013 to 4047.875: 1.97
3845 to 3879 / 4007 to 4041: 2.17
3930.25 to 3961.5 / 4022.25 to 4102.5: 1.96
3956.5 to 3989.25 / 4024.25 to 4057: 1.70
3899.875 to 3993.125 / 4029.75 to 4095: 1.75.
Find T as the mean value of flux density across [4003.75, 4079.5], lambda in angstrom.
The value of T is 3.41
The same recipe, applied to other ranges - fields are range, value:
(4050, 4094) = 3.49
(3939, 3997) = 2.34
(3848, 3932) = 1.96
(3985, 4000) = 3.27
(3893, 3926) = 2.34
